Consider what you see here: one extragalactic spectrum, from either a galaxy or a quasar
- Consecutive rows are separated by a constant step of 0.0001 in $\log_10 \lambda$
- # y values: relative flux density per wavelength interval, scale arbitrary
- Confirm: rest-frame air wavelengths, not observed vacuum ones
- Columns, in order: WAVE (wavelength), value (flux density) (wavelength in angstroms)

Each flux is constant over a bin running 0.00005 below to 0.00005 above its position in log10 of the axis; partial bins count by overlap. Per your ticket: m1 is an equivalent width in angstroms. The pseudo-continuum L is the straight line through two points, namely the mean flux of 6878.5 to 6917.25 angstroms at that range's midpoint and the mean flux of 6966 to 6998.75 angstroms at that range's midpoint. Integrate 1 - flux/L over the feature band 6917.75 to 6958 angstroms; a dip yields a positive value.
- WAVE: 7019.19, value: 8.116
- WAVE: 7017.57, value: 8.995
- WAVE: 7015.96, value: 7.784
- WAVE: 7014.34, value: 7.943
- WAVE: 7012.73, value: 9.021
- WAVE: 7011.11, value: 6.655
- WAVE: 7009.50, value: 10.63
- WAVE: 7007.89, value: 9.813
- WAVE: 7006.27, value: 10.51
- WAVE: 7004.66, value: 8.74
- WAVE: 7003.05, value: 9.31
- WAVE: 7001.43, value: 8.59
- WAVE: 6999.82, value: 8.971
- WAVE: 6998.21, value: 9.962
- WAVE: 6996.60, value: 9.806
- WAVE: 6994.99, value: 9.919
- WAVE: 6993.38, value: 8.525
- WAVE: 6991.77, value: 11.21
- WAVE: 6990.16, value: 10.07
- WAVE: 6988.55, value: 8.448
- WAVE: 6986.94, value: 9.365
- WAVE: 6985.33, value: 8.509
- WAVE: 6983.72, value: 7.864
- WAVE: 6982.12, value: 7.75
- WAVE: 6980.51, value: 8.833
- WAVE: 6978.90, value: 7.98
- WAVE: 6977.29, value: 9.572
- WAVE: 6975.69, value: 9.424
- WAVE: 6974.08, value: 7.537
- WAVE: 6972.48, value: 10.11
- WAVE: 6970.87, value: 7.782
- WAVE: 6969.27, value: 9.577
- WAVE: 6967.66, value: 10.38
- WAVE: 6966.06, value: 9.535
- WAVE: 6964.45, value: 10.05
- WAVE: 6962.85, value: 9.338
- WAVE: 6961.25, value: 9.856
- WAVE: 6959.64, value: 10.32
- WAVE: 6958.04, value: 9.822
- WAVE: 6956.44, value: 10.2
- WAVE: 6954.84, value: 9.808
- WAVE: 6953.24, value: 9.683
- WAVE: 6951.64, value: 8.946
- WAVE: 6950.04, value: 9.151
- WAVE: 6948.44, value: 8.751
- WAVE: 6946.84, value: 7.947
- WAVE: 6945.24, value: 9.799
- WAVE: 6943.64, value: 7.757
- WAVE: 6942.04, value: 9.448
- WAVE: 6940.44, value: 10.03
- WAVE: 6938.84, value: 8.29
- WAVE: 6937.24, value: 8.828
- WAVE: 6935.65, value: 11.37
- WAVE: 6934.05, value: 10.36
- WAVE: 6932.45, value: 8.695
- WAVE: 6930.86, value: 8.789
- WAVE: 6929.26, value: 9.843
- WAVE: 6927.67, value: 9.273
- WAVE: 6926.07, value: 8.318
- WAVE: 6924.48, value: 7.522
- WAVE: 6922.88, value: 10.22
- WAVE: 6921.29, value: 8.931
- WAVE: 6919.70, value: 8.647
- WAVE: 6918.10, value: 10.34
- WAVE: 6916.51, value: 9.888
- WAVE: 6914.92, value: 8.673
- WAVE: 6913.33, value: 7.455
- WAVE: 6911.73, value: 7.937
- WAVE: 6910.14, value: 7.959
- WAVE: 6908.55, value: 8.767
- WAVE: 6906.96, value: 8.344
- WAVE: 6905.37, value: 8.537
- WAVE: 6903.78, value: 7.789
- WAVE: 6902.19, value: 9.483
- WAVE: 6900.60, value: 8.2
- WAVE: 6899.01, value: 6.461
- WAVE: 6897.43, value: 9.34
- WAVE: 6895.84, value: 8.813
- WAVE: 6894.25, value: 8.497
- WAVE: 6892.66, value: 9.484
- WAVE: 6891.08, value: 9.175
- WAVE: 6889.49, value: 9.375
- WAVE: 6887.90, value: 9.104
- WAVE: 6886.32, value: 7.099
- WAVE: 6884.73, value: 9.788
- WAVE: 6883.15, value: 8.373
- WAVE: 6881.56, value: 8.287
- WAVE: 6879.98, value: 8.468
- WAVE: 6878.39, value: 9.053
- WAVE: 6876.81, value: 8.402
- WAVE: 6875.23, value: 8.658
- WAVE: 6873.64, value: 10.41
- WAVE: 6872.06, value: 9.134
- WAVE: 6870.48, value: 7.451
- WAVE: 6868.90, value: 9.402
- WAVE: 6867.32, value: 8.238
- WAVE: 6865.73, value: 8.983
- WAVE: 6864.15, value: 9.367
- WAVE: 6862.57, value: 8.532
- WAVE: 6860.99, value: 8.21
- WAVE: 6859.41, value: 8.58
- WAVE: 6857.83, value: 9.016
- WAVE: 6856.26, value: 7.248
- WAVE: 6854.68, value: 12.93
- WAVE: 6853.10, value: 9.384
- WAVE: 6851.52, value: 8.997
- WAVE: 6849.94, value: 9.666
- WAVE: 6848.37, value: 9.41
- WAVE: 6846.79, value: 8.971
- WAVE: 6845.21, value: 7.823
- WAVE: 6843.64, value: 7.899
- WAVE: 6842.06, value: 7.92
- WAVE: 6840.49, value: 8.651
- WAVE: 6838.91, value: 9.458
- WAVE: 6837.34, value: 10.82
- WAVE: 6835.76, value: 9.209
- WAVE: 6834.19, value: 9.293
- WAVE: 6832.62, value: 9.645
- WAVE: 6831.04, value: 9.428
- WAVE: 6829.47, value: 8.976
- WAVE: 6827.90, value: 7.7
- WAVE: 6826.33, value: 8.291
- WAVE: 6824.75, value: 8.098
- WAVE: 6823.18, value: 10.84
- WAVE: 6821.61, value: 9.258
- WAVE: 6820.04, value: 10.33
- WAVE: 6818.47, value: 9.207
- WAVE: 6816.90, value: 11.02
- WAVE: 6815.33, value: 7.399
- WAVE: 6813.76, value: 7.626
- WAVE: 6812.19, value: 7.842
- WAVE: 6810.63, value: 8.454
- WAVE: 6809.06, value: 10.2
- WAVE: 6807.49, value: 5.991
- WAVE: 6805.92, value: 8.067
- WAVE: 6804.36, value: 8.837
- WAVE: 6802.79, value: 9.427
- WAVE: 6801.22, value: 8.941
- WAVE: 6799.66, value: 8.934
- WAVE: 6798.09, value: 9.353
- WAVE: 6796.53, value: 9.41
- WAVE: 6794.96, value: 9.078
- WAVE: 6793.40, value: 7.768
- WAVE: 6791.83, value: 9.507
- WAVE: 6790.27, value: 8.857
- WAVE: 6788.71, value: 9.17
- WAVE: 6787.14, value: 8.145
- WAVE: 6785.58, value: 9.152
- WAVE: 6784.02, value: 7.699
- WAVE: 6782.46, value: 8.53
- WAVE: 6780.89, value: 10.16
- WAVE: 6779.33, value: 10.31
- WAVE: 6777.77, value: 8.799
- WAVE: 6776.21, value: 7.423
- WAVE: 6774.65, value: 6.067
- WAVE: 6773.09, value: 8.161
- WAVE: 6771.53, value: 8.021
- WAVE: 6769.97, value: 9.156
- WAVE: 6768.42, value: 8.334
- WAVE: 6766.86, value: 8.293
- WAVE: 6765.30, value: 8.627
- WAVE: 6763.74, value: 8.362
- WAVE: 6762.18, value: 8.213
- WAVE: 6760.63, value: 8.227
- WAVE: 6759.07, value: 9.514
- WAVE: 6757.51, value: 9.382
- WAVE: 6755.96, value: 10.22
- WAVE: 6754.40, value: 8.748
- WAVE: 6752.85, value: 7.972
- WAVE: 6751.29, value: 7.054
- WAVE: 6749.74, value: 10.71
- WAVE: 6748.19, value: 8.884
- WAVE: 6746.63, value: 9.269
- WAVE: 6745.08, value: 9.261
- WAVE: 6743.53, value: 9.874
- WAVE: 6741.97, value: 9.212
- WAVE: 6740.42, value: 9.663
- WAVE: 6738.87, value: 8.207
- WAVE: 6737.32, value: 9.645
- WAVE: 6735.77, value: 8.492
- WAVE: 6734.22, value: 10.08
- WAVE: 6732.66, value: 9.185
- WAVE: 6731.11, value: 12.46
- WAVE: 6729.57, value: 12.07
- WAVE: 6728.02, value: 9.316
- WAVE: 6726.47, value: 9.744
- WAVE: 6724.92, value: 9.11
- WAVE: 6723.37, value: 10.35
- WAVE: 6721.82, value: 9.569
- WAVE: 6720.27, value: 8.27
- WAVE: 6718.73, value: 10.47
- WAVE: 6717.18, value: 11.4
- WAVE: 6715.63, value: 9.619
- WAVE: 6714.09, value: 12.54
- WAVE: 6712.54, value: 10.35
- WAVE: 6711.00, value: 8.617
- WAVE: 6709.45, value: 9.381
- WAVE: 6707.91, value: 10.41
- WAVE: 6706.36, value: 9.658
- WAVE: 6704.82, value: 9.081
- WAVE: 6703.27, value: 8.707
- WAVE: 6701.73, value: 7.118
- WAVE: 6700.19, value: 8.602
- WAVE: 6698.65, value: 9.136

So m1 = -1.8 angstroms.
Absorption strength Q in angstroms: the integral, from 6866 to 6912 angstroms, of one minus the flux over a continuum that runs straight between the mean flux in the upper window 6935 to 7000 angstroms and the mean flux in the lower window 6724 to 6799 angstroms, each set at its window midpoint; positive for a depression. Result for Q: 2.7 angstroms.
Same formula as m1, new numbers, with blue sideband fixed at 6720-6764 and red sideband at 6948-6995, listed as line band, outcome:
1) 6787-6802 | 0.6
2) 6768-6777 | 1.5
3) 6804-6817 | 1.5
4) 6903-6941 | 1.4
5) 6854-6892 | 1.8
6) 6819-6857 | 0.6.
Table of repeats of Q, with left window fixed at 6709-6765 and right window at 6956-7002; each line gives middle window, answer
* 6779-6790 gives 0.6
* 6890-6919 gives 2.3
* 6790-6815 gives 2.2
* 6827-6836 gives 0.4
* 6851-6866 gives 0.4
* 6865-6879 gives 0.8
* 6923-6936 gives 0.1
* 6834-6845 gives 0.5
